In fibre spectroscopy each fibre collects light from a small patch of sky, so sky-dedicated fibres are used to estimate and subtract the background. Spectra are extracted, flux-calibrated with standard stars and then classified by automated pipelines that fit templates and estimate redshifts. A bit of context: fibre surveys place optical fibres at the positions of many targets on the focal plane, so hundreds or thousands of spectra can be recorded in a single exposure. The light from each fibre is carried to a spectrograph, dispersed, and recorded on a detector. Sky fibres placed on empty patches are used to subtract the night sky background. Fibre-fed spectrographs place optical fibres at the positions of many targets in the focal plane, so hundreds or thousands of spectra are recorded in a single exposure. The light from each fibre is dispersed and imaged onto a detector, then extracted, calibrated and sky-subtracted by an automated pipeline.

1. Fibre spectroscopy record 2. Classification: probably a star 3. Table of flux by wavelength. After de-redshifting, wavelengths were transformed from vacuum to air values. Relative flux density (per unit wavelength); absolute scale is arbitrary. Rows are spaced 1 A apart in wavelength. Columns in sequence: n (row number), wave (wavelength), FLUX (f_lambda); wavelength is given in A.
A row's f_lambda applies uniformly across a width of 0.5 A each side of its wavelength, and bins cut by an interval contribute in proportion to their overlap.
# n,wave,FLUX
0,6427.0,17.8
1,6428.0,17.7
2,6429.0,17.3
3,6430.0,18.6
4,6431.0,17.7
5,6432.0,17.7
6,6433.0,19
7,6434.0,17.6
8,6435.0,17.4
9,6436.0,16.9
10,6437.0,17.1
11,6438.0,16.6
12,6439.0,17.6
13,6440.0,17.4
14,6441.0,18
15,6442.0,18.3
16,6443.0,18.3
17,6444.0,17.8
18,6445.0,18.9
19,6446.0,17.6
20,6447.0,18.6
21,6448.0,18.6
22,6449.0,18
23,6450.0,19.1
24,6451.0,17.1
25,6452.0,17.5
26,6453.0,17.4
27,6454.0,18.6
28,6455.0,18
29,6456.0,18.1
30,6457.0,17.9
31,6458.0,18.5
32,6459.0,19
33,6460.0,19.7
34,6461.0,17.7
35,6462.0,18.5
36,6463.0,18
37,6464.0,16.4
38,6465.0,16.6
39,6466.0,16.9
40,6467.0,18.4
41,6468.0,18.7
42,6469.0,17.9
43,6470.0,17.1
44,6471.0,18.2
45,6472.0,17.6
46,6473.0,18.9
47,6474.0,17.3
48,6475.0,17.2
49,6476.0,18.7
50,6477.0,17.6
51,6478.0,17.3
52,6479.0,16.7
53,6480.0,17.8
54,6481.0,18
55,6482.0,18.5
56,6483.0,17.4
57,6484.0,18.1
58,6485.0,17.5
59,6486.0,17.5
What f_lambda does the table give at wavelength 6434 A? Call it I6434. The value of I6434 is 17.6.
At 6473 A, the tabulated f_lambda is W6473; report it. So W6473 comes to 18.9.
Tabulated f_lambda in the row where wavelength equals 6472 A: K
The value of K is 17.6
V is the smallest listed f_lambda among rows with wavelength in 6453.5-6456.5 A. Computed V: 18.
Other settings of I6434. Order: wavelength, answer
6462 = 18.5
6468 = 18.7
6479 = 16.7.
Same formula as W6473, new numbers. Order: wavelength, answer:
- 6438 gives 16.6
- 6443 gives 18.3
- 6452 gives 17.5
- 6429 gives 17.3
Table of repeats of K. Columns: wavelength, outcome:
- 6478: 17.3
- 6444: 17.8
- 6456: 18.1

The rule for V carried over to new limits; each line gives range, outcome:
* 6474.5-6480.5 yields 16.7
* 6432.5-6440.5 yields 16.6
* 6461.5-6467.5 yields 16.4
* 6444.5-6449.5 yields 17.6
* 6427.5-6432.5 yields 17.3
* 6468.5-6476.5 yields 17.1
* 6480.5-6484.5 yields 17.4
